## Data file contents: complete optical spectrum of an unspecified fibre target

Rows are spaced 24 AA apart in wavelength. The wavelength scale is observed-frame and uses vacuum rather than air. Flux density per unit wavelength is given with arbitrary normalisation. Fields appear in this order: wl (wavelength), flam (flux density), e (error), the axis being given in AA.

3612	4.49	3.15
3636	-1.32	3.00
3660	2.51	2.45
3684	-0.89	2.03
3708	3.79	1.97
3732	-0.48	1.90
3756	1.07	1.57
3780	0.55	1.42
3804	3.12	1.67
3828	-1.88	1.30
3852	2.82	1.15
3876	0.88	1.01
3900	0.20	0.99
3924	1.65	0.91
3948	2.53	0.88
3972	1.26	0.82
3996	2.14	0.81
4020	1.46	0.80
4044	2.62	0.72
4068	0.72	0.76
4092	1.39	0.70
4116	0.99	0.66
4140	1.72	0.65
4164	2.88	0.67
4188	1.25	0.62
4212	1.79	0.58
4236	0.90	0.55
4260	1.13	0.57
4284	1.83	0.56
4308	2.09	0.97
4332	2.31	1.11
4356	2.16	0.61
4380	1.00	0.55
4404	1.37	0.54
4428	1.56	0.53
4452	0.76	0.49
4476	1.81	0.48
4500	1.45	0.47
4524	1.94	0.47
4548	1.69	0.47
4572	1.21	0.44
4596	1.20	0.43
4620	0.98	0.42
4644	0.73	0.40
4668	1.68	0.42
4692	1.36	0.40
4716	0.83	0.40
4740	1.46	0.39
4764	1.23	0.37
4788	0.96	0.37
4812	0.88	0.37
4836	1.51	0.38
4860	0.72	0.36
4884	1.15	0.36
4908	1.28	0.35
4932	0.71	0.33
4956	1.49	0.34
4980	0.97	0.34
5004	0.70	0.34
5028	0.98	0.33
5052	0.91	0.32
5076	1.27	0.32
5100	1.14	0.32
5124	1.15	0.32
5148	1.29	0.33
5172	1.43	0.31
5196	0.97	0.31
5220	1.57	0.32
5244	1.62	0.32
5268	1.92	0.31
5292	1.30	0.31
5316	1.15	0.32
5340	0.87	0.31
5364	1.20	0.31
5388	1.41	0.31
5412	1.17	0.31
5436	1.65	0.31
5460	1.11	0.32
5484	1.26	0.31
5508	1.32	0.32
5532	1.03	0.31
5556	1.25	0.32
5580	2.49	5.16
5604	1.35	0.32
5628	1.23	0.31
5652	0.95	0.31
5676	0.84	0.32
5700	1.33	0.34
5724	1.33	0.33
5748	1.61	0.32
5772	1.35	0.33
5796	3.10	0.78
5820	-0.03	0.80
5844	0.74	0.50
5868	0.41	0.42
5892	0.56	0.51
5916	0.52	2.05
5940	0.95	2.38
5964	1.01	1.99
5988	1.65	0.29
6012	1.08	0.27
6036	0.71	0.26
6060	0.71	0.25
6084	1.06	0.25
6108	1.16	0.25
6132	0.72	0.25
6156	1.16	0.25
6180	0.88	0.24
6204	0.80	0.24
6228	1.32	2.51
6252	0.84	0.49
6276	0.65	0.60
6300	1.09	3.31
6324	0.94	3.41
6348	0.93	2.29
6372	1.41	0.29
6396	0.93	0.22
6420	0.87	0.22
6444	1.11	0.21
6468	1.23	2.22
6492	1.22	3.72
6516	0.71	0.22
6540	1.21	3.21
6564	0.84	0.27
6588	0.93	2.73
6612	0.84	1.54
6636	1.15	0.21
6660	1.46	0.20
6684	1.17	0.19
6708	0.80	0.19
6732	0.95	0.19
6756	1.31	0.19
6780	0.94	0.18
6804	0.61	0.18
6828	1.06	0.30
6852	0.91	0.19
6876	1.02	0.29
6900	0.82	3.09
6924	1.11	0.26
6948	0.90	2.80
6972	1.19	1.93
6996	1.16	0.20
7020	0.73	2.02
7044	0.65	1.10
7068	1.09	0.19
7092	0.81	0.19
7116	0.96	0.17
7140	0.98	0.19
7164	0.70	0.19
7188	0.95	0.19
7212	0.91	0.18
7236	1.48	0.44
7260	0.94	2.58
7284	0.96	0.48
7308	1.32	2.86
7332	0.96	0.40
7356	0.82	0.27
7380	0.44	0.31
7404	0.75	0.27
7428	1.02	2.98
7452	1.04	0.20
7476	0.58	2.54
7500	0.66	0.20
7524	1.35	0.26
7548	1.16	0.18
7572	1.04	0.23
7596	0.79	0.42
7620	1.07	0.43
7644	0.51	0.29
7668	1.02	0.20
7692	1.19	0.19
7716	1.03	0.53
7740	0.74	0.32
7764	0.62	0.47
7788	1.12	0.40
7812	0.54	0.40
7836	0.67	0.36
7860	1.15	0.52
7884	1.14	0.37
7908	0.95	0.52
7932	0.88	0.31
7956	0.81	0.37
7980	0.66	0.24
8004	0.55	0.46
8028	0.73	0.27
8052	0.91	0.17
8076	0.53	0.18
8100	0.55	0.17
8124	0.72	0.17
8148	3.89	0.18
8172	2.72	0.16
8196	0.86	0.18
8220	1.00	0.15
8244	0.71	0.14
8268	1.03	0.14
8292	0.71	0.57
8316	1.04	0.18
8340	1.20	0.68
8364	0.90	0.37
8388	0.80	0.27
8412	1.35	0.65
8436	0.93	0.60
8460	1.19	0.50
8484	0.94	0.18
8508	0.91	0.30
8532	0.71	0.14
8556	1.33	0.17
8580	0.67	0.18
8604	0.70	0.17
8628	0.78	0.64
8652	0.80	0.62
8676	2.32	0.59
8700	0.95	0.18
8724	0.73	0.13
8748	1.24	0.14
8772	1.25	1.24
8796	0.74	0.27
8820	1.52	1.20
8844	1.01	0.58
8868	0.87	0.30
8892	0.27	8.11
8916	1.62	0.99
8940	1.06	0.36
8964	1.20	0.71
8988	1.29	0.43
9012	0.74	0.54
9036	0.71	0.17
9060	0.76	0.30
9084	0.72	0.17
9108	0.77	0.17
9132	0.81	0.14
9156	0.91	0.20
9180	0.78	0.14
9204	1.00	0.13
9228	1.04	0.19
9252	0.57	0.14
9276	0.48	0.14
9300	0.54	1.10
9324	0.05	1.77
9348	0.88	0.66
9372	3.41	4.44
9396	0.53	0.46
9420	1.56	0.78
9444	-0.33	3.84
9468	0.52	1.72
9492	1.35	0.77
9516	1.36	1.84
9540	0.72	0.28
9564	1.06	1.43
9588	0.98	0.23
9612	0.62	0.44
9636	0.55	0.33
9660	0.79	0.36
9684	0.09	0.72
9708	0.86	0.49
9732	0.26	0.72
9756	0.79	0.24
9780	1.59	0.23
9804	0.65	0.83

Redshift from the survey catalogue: 1.19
